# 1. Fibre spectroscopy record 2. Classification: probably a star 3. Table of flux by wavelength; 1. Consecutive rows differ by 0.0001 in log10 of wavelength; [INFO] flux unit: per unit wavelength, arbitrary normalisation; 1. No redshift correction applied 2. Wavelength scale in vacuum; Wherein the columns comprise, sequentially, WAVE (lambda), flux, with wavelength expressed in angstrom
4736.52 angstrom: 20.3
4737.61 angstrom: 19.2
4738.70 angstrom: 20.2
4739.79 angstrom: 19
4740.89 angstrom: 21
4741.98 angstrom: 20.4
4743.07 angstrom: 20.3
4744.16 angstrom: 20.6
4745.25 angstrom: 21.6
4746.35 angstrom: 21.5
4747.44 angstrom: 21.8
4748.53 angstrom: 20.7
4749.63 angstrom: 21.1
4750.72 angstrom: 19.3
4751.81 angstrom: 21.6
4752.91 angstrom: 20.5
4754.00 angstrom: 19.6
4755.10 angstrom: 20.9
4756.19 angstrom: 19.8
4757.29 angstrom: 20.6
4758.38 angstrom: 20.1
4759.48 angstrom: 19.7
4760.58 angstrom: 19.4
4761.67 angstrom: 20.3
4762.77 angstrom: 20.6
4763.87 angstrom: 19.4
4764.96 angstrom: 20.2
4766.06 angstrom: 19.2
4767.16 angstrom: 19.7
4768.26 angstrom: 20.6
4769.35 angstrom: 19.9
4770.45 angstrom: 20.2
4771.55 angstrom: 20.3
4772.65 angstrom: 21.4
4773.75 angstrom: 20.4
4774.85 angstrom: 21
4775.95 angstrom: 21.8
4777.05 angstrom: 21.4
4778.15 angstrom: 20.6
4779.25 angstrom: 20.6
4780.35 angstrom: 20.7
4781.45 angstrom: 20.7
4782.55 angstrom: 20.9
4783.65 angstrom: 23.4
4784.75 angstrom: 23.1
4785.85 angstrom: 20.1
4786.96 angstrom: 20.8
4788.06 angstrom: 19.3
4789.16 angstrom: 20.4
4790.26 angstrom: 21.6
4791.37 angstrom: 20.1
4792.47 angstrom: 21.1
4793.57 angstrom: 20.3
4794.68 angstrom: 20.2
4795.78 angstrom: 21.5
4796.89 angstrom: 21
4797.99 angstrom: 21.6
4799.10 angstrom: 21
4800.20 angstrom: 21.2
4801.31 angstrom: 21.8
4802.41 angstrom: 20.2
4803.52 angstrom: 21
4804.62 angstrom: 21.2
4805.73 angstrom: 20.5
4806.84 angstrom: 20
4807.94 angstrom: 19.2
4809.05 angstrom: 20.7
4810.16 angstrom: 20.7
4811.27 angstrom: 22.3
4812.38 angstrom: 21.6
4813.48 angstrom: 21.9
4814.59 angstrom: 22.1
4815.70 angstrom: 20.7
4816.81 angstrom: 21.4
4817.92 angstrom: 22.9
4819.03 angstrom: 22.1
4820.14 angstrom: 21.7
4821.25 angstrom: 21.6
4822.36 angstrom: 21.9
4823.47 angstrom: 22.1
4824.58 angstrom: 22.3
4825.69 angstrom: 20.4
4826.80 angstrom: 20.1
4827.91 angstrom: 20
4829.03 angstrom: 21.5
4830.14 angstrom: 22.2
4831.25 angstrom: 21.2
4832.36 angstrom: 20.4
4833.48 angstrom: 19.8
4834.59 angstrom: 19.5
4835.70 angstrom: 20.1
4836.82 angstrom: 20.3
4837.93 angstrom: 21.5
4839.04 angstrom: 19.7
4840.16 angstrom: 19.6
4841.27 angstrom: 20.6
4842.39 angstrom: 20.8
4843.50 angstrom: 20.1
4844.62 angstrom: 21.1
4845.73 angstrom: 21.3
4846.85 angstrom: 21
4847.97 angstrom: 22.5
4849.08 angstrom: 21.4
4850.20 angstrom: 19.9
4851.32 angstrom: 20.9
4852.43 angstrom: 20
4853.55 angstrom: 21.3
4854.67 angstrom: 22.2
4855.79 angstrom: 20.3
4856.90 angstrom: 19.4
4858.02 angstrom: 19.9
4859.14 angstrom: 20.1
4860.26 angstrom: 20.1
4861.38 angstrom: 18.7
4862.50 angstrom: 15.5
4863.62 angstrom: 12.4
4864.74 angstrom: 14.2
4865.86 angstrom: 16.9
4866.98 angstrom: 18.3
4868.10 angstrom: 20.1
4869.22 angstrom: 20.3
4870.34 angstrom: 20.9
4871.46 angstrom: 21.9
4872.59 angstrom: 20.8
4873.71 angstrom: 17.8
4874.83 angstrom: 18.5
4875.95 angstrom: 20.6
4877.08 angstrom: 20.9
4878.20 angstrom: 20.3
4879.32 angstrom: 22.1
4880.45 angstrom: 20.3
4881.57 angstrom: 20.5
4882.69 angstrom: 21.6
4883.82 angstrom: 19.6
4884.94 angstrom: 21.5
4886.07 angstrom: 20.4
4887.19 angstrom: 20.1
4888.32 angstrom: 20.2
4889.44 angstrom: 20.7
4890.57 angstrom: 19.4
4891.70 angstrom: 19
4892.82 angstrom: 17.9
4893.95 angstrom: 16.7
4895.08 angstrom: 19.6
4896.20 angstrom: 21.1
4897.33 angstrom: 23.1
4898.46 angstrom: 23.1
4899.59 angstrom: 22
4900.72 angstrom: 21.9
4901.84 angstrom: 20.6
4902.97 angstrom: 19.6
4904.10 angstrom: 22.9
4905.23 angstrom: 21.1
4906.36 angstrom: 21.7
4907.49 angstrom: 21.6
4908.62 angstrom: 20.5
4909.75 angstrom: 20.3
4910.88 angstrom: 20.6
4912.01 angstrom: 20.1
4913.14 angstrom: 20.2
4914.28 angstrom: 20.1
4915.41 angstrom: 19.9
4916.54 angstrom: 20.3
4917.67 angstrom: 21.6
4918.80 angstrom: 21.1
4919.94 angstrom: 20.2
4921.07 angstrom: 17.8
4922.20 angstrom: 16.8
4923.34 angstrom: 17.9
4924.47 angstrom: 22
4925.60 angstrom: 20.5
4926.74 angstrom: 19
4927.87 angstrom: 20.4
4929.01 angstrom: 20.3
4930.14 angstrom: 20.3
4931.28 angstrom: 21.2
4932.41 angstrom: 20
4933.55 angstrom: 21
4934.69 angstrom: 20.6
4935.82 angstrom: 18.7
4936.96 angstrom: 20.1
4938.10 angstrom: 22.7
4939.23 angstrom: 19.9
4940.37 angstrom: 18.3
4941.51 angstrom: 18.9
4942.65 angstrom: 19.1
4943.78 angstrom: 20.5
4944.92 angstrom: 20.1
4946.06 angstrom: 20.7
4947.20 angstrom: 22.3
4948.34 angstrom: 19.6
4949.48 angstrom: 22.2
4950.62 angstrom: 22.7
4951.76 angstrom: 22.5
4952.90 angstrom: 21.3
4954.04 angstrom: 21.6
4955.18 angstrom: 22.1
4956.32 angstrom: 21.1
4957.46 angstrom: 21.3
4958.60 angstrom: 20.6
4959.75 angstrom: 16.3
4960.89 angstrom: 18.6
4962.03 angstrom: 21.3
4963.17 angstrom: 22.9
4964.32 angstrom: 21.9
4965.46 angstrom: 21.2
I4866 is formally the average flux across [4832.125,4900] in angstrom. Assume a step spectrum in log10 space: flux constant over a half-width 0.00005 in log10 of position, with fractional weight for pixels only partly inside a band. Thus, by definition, 20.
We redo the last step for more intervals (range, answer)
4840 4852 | 20.9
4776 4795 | 20.9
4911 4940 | 20.1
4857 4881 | 19.1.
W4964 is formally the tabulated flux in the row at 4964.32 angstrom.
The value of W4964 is 21.9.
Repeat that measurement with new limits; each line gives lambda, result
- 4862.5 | 15.5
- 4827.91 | 20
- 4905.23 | 21.1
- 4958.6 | 20.6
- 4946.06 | 20.7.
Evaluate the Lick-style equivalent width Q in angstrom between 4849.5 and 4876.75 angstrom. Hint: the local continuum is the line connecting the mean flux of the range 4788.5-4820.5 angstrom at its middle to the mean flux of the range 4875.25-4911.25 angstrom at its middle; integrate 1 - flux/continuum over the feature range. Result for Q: 2.1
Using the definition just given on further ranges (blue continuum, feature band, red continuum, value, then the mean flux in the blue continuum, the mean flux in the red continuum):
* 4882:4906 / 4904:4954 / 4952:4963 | 0.4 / 20.6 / 20.6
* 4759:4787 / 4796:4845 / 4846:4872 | -2.4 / 20.6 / 19.5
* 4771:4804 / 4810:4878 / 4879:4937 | 1.1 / 21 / 20.4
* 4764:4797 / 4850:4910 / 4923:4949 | 1.1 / 20.7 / 20.2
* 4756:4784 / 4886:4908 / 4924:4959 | 0.0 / 20.5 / 20.7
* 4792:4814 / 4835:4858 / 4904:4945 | 0.0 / 21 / 20.2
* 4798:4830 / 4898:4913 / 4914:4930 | -0.8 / 21.2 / 19.9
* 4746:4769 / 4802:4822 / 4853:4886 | -1.3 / 20.3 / 19.6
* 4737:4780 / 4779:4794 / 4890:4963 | -0.4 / 20.4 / 20.4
